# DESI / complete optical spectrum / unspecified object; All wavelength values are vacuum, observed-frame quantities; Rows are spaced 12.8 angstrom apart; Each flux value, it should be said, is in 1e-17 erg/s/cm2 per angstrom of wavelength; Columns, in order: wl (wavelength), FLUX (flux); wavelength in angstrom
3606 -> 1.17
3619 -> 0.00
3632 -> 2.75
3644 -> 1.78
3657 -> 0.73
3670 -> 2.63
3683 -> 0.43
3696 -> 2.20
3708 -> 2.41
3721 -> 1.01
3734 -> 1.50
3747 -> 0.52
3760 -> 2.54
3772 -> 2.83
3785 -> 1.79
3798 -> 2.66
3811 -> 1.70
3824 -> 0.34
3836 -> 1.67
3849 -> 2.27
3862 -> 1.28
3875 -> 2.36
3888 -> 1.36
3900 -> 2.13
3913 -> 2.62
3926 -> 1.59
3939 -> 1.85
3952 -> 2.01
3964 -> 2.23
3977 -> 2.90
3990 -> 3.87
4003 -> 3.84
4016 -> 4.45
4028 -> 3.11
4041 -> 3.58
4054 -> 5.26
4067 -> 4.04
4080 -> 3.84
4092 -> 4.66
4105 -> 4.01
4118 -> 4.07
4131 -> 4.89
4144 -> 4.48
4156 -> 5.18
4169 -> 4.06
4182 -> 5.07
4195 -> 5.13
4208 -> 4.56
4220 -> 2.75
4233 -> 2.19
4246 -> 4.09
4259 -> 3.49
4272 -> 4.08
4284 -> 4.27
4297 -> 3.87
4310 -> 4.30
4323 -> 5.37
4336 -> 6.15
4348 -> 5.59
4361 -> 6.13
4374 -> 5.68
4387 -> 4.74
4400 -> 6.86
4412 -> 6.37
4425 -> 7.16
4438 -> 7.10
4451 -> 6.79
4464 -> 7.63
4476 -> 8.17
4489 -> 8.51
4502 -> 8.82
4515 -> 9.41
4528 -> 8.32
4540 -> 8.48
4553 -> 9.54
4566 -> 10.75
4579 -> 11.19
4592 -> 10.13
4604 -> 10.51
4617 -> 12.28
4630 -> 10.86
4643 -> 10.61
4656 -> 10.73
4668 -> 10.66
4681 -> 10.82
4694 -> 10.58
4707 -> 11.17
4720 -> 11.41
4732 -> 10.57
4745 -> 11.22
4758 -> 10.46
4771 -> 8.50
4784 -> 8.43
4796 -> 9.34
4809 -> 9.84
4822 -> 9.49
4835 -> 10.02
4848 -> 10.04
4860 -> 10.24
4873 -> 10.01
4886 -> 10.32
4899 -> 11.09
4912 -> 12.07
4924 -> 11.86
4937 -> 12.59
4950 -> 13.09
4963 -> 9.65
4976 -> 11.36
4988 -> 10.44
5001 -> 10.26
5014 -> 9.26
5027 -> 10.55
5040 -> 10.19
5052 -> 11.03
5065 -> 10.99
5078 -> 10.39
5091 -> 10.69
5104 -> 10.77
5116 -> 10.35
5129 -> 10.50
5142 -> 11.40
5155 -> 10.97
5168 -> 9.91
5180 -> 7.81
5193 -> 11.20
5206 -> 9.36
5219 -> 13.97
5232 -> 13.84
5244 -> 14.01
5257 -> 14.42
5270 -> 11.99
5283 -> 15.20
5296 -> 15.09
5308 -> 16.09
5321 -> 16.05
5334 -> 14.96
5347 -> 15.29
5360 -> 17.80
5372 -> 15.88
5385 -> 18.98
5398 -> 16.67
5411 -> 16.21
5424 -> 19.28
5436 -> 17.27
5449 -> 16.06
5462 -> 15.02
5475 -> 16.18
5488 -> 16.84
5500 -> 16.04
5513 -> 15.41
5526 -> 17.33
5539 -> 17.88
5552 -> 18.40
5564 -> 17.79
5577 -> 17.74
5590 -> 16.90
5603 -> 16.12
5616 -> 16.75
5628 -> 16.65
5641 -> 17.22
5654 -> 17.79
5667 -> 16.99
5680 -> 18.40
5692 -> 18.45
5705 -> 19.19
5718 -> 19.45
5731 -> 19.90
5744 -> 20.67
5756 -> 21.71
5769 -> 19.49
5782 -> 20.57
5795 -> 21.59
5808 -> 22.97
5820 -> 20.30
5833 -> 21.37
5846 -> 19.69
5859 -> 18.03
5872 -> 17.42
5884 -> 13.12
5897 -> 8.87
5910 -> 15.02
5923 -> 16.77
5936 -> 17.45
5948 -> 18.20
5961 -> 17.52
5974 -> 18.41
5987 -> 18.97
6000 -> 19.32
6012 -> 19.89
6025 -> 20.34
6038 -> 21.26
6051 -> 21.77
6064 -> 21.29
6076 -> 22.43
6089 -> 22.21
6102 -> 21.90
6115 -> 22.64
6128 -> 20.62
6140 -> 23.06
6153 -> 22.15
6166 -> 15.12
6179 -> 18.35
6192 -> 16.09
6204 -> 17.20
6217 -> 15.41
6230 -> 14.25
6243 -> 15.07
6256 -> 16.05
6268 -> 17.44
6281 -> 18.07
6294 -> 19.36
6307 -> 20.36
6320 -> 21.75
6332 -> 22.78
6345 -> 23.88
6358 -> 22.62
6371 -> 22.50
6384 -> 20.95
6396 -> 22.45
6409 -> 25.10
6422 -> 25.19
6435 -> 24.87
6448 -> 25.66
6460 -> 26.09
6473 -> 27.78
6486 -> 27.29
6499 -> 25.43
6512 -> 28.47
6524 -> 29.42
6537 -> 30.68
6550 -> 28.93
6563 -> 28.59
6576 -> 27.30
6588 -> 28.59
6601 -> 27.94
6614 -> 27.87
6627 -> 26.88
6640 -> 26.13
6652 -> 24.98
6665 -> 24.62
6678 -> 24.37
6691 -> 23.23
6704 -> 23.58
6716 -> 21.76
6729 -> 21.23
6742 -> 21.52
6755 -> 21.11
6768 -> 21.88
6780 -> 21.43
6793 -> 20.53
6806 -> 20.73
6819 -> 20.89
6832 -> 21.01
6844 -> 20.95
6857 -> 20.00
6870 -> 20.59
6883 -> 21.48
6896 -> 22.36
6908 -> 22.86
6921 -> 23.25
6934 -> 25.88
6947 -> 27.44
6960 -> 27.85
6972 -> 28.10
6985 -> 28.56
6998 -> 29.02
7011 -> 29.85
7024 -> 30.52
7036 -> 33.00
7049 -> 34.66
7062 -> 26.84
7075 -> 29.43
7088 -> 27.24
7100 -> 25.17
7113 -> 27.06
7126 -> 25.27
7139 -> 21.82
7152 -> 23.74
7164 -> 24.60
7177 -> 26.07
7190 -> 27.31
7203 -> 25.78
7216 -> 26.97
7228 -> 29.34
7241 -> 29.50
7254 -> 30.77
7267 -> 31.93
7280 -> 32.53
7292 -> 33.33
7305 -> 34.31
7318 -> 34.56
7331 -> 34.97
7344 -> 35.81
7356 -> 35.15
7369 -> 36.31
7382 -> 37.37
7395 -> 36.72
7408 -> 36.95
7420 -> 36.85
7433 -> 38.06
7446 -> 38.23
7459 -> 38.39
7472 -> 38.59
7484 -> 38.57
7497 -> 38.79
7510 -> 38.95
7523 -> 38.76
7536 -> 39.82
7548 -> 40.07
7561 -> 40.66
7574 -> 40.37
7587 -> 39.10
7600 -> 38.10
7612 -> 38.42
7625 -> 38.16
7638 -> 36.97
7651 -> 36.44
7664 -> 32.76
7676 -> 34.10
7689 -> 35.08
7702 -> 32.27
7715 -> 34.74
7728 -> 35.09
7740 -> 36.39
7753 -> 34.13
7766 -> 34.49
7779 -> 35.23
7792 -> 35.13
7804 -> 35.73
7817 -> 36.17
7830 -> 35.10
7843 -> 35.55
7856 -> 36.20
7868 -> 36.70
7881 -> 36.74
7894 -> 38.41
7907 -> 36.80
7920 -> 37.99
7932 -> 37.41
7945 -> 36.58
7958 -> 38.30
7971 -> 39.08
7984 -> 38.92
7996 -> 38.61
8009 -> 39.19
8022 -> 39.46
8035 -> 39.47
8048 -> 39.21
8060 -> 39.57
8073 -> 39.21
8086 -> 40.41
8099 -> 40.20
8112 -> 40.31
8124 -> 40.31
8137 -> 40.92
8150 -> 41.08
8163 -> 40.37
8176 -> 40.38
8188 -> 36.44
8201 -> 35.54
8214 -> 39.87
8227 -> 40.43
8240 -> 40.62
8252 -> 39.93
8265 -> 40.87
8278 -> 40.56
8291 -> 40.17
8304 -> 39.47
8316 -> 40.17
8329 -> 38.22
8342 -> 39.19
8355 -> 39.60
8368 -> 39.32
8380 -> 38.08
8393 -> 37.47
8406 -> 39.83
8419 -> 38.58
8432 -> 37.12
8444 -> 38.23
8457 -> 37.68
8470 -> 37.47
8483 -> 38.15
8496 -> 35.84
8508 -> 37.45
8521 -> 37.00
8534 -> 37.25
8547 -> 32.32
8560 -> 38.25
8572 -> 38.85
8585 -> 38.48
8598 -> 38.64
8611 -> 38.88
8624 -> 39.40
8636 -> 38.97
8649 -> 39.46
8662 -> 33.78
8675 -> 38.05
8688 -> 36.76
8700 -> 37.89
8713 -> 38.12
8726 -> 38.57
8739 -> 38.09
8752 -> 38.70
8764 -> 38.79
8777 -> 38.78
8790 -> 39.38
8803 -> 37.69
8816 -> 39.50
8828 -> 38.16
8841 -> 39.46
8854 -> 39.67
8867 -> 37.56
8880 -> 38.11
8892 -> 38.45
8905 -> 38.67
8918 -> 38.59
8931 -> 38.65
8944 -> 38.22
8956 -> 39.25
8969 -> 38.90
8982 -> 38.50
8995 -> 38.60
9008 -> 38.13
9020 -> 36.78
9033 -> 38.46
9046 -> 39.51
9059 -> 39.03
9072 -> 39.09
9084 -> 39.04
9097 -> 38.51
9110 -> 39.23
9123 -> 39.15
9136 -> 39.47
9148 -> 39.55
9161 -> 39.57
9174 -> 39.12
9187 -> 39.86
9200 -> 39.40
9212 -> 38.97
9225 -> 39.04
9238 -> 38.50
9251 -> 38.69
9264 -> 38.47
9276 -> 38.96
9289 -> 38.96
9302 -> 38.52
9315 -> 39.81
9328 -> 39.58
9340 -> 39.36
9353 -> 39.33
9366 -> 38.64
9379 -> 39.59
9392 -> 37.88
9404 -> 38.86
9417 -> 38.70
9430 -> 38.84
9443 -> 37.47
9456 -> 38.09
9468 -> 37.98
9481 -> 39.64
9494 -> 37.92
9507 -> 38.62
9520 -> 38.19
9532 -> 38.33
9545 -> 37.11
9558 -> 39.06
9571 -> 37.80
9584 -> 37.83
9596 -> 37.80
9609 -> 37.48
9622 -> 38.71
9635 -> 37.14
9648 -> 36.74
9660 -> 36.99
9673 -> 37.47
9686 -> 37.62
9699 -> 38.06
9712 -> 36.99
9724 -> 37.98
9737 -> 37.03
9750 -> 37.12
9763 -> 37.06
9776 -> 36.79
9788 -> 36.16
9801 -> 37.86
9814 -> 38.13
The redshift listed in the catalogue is 0.00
